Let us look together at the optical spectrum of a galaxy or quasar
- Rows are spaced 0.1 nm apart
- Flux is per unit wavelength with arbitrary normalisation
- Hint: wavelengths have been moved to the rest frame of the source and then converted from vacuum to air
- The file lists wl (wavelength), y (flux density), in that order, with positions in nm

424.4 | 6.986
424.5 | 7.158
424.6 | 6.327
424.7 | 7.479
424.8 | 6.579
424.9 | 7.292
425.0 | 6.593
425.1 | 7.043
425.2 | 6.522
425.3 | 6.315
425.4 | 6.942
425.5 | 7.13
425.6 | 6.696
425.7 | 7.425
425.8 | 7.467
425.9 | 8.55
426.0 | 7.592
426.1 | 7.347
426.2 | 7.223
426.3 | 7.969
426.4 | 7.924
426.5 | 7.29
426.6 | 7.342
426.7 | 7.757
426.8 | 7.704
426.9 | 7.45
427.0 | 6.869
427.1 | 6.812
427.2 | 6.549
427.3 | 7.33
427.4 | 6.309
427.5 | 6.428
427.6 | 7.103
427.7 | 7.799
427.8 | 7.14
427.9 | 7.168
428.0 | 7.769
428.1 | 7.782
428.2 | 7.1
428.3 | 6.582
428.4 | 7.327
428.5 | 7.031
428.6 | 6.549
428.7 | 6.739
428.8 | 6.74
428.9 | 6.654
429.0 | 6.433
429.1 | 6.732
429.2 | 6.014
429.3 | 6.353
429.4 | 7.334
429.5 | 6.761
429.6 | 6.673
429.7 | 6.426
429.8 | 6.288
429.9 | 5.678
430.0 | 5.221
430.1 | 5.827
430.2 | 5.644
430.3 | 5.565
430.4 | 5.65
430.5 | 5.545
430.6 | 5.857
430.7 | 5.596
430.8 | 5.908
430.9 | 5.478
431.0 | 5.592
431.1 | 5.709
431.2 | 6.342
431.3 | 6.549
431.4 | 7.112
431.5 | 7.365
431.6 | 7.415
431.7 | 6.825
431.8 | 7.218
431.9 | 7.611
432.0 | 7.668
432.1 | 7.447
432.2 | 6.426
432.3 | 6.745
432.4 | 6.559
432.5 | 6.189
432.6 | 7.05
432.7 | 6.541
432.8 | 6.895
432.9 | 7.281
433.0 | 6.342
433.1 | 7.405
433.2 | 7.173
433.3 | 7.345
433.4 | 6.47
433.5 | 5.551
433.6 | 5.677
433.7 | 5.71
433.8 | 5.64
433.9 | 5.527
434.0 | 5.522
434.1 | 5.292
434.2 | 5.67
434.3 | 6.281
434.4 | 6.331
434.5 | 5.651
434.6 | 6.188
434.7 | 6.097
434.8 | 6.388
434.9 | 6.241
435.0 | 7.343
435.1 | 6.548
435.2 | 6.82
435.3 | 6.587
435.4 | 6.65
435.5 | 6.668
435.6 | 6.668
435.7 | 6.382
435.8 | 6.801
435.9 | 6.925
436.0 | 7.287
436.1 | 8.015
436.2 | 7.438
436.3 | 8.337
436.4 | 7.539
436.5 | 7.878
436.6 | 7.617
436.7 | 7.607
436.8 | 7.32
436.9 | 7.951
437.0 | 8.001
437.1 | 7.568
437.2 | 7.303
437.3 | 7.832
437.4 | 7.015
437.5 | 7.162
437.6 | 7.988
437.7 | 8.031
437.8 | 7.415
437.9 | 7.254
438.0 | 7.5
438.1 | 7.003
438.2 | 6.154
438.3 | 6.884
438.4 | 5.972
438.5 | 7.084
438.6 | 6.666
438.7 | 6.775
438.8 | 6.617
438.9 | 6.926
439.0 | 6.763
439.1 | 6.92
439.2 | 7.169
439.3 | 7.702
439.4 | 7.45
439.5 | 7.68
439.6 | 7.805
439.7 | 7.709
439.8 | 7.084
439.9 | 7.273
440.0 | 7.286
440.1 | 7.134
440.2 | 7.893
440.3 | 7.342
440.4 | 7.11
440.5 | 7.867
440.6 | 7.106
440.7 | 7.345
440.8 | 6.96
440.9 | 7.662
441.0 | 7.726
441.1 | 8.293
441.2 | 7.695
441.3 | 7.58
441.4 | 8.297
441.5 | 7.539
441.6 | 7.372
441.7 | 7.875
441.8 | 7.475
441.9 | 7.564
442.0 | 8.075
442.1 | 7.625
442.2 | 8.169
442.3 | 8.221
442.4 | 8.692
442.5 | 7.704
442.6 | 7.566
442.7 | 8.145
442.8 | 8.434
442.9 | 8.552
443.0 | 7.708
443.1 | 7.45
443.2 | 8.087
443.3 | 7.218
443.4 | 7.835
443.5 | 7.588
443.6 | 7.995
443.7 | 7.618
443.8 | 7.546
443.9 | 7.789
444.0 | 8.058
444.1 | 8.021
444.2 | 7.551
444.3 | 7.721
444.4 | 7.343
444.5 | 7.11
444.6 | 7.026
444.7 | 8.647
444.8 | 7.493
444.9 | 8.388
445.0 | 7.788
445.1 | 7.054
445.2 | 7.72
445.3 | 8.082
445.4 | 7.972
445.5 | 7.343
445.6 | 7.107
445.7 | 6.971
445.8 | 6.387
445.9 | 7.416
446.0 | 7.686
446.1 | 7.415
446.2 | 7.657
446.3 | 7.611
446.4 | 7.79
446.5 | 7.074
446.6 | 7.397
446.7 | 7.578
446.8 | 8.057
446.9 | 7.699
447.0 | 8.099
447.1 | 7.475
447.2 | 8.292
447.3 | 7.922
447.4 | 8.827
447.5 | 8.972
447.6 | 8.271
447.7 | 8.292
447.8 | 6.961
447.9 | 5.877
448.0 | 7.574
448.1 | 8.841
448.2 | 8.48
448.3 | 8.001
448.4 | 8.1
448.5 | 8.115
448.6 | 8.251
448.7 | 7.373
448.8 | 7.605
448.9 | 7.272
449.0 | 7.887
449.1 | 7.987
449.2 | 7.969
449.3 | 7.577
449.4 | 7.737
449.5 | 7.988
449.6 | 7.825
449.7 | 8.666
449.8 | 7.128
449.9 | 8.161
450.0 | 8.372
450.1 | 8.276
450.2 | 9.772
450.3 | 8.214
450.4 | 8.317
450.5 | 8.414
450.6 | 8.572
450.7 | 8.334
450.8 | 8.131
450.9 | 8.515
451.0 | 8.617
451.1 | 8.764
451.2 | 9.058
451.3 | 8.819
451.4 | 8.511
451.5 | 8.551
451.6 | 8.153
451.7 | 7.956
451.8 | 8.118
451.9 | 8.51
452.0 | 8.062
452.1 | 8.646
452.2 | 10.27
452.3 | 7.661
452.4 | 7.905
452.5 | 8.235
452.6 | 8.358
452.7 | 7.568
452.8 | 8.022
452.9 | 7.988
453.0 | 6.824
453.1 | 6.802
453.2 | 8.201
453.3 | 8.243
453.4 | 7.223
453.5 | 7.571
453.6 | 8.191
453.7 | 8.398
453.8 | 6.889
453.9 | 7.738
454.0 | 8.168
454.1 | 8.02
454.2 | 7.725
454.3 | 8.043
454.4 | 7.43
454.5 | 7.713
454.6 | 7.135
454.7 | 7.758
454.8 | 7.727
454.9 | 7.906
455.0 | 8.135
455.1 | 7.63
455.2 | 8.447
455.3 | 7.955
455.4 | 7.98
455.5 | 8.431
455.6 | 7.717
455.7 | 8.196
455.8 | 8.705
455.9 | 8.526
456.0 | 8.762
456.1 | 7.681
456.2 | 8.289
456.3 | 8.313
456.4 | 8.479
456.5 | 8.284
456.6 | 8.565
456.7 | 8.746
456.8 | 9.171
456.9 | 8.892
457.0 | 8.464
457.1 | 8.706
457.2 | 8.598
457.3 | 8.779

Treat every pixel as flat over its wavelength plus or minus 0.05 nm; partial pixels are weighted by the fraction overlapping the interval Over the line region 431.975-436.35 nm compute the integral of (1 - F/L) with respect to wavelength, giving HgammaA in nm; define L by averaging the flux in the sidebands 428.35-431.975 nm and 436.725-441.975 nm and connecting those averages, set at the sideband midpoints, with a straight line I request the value 0.153 nm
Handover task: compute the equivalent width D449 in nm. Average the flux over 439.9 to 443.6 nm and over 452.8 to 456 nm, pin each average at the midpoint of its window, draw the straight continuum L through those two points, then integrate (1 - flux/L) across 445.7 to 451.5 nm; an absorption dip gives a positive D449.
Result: -0.14 nm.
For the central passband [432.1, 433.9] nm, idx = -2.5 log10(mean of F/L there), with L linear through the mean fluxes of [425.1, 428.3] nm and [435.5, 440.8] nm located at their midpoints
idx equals 0.12 mag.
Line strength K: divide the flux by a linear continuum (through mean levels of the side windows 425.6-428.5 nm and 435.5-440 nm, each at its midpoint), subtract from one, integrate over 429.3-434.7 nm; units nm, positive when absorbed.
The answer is 0.71 nm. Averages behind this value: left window 7.31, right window 7.28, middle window 6.33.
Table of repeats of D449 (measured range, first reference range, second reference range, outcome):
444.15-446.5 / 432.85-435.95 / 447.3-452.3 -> 0.04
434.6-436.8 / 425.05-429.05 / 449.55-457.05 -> 0.14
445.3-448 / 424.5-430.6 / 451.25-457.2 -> 0.05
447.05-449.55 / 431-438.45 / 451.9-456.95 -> -0.07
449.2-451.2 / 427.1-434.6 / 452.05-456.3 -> -0.15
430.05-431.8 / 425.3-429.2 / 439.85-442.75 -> 0.27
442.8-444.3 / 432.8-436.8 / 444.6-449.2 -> -0.07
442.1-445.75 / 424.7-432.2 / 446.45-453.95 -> -0.04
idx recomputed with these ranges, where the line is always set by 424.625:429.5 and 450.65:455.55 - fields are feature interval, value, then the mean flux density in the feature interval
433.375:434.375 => 0.27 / 5.73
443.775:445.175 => 0.01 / 7.68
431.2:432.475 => 0.03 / 7.03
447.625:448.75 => 0.01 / 7.82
